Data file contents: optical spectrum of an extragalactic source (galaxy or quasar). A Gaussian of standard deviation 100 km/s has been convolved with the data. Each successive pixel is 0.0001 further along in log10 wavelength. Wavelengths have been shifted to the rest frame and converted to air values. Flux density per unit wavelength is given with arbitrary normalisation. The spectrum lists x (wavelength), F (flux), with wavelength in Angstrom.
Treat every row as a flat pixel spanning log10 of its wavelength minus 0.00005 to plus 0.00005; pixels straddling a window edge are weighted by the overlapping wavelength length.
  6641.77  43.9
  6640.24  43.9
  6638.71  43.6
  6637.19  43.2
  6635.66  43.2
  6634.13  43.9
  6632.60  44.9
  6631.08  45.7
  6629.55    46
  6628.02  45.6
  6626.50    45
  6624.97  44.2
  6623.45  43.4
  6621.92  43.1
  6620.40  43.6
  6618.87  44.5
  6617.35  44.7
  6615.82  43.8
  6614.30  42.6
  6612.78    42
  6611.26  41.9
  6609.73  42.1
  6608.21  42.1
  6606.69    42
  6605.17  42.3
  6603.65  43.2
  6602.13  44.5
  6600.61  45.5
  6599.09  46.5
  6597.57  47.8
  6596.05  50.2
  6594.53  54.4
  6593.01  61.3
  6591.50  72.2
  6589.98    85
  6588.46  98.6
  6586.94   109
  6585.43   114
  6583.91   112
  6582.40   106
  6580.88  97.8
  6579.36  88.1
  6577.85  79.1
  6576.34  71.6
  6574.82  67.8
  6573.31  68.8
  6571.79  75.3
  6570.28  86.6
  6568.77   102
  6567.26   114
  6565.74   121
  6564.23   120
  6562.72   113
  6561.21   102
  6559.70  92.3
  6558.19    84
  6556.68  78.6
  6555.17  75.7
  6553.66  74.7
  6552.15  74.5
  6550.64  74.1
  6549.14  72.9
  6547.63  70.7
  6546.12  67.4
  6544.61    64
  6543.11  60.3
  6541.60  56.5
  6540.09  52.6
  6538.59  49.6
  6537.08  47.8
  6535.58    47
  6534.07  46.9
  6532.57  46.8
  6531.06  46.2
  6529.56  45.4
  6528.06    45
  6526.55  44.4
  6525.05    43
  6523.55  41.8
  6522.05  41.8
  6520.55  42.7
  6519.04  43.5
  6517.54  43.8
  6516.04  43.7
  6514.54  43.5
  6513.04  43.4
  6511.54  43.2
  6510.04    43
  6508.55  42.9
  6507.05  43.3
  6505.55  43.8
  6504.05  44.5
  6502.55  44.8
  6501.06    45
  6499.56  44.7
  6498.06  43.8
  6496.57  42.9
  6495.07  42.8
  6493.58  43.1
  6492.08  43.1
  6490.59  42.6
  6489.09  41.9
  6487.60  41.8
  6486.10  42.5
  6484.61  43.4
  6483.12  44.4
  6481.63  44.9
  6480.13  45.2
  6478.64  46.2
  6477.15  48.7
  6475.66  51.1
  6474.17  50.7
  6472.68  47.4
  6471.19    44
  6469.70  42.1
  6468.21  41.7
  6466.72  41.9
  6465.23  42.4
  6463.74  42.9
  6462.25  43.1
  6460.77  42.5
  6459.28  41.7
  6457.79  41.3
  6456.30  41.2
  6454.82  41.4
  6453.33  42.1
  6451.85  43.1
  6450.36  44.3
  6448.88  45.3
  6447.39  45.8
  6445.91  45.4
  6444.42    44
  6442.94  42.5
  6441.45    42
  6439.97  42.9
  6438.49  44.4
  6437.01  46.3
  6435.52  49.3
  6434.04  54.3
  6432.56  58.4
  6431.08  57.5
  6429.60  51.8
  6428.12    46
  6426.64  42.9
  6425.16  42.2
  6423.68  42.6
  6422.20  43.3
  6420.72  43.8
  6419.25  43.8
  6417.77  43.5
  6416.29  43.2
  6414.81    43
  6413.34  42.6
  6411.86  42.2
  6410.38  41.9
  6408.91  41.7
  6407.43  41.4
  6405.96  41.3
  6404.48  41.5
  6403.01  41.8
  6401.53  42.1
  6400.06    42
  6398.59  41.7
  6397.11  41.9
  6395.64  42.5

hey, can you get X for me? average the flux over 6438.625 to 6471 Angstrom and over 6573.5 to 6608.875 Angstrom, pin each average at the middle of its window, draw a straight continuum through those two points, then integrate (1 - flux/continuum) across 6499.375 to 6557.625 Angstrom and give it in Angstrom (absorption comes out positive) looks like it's 6.2 Angstrom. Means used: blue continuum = 42.9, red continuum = 70.5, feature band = 52.1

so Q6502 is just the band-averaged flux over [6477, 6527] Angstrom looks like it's 43.6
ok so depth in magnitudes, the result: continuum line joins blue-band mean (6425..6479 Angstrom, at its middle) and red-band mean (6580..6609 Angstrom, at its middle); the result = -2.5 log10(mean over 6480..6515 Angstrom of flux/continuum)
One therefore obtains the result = 0.21 mag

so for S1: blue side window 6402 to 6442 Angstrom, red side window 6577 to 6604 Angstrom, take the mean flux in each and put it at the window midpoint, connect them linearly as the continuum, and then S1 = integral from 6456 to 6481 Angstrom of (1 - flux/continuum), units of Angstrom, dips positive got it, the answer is 4.26 Angstrom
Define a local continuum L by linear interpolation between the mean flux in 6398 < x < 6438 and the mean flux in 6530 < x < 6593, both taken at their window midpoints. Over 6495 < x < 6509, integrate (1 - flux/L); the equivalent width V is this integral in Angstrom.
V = 4.6 Angstrom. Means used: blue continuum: 44.9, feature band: 43.9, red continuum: 79.8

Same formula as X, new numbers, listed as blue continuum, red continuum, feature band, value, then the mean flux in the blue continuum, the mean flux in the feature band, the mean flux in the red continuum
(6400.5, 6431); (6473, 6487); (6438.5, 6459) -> 0.8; 43.4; 43.2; 46.3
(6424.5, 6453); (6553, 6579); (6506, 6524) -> 7.3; 46.7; 43.1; 89.8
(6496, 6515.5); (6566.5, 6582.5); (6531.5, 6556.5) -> 2.3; 43.8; 61.6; 86.2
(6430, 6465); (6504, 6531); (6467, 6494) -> -0.1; 45.3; 44.7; 43.5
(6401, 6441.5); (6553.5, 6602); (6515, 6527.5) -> 4.8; 45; 43.1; 84.4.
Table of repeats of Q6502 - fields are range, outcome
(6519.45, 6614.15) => 68.1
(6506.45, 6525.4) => 43.1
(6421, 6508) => 44.7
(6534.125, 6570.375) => 78.5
